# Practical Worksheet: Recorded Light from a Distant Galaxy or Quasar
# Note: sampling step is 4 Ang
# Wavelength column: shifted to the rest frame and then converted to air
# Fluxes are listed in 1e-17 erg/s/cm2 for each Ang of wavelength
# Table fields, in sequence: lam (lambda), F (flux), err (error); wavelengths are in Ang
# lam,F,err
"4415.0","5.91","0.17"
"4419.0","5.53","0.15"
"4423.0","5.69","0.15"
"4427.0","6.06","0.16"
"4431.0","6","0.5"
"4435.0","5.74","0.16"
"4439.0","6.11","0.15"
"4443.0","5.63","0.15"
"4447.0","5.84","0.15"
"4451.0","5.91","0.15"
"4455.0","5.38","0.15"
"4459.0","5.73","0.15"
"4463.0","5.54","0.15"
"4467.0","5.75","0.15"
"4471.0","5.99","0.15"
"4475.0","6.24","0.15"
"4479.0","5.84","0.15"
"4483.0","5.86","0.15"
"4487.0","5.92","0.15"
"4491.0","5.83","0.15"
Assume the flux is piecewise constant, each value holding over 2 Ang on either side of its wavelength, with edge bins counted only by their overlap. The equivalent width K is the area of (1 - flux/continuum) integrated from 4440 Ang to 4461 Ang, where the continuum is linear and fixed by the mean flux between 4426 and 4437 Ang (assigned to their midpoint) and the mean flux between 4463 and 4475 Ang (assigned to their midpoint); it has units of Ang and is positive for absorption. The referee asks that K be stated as 0.6 Ang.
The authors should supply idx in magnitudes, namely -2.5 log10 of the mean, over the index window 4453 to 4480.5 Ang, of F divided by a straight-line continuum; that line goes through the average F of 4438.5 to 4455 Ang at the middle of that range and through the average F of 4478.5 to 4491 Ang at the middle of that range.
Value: 0.01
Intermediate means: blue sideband 5.79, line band 5.78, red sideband 5.87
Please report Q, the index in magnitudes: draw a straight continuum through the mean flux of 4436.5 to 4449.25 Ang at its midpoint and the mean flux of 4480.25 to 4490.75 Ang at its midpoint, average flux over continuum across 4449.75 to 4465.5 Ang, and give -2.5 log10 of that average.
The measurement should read 0.044 mag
